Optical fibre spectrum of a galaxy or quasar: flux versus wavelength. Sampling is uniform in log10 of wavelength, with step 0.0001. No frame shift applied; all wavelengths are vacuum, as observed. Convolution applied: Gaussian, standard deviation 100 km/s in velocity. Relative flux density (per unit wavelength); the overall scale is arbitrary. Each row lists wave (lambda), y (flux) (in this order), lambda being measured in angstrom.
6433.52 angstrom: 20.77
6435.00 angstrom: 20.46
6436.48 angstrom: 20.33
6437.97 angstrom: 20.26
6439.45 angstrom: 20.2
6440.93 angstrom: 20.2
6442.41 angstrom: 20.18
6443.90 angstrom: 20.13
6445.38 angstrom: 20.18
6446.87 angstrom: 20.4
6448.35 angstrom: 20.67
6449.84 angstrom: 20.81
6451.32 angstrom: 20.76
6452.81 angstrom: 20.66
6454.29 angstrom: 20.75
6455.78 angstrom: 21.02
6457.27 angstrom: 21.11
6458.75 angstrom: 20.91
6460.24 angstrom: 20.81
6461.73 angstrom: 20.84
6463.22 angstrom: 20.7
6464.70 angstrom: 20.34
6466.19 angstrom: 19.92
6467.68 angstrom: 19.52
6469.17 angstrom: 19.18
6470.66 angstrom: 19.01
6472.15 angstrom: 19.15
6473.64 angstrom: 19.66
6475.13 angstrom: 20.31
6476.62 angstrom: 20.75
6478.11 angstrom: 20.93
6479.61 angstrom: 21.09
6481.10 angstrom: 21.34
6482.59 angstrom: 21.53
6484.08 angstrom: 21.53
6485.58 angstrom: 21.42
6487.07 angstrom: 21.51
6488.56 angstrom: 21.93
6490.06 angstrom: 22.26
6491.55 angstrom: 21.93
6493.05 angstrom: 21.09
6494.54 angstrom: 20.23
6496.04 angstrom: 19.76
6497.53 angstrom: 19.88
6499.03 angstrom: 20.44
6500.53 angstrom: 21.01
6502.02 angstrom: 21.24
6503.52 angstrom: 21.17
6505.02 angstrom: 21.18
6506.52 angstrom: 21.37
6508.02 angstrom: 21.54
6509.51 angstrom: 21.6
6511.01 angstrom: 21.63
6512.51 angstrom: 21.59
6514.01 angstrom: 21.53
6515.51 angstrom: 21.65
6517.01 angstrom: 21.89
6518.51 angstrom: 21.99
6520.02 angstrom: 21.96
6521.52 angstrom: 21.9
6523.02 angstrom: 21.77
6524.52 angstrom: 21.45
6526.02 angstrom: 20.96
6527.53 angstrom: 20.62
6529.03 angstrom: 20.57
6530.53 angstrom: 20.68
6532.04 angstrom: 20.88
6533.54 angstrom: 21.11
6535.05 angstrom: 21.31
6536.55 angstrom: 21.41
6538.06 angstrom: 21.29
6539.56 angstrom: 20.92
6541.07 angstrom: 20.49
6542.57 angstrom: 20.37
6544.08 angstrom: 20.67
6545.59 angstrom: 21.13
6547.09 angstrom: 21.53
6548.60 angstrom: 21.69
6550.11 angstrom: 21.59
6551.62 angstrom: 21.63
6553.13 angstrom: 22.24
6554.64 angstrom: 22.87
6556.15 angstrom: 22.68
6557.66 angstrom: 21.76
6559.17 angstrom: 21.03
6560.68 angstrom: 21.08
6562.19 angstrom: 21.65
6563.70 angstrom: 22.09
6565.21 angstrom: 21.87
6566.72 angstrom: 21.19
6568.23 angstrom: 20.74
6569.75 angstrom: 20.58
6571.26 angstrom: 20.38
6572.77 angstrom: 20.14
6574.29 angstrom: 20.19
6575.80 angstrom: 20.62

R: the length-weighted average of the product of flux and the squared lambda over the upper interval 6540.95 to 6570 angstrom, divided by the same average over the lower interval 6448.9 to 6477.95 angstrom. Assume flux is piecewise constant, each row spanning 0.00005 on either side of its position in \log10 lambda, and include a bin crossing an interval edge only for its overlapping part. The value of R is 1.1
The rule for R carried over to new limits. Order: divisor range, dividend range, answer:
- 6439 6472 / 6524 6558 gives 1.07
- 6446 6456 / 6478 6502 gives 1.03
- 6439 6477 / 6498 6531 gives 1.07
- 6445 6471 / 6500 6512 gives 1.06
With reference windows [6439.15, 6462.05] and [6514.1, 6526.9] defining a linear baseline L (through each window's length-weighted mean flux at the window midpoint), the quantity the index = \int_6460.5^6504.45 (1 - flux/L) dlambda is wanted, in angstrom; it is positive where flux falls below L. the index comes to 0.8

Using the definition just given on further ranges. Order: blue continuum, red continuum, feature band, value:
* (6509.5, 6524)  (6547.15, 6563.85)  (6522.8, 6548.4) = 0.91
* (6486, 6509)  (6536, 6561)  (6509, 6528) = -0.31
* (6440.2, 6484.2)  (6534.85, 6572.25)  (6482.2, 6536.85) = -0.92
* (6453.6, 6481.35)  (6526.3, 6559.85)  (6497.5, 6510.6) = -0.20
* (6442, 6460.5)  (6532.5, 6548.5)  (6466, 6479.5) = 0.56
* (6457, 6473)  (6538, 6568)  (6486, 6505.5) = -0.44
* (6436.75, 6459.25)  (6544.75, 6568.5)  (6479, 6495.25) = -0.38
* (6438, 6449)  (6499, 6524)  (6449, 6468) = -0.09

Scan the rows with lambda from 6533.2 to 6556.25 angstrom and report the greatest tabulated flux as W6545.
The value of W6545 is 22.87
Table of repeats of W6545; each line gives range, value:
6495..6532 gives 21.99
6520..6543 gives 21.96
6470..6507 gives 22.26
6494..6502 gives 21.01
